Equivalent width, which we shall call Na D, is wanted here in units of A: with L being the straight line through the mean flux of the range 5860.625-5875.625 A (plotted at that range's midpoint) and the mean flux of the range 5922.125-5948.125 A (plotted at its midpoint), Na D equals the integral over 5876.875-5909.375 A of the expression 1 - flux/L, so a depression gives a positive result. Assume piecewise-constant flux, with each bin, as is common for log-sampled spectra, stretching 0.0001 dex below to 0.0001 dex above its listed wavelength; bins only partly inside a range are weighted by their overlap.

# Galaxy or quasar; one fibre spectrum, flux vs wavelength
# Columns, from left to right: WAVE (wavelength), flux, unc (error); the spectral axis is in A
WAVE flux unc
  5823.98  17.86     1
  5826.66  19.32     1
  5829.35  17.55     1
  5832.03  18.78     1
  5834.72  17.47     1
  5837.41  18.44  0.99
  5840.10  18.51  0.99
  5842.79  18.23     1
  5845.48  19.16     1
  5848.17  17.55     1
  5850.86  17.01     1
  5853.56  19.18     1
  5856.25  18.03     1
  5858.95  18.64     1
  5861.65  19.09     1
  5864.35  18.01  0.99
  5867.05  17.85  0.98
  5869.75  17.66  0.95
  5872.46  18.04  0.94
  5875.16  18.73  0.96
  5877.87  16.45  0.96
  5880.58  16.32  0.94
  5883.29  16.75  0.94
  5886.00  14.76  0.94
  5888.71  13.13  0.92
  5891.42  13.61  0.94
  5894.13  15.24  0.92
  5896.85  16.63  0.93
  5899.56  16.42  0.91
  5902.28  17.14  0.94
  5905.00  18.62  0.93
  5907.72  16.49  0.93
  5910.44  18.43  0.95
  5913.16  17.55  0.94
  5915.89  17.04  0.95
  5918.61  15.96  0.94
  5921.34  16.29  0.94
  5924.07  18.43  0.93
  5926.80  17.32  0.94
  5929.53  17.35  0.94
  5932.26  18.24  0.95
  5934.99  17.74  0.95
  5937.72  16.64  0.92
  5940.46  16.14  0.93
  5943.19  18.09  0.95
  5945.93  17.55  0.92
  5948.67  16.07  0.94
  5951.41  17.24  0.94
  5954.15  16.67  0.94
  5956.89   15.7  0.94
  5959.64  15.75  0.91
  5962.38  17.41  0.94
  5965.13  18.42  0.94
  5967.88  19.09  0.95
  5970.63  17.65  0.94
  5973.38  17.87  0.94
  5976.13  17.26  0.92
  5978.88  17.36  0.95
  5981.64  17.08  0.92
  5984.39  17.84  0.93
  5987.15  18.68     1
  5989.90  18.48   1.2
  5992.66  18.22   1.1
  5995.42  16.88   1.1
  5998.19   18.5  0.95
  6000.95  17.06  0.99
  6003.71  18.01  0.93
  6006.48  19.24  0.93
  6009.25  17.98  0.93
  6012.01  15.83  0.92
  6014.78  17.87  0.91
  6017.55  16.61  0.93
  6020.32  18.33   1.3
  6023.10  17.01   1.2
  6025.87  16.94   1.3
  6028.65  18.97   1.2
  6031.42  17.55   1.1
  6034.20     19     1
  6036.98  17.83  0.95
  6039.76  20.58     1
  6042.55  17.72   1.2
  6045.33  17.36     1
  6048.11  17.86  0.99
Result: 3.5 A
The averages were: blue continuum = 18.2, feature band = 16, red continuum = 17.4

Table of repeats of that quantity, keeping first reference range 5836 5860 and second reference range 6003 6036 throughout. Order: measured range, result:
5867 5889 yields 1.8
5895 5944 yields 2.3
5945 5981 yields 1.4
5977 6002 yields 0.1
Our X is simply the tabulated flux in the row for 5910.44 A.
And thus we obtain 18.43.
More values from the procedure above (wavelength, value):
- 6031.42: 17.55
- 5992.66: 18.22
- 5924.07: 18.43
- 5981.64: 17.08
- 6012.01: 15.83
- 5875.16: 18.73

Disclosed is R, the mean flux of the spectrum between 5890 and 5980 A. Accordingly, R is 17.1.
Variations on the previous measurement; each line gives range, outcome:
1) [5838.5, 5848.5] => 18.5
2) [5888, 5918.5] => 16.4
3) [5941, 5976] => 17.3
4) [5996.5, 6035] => 17.8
